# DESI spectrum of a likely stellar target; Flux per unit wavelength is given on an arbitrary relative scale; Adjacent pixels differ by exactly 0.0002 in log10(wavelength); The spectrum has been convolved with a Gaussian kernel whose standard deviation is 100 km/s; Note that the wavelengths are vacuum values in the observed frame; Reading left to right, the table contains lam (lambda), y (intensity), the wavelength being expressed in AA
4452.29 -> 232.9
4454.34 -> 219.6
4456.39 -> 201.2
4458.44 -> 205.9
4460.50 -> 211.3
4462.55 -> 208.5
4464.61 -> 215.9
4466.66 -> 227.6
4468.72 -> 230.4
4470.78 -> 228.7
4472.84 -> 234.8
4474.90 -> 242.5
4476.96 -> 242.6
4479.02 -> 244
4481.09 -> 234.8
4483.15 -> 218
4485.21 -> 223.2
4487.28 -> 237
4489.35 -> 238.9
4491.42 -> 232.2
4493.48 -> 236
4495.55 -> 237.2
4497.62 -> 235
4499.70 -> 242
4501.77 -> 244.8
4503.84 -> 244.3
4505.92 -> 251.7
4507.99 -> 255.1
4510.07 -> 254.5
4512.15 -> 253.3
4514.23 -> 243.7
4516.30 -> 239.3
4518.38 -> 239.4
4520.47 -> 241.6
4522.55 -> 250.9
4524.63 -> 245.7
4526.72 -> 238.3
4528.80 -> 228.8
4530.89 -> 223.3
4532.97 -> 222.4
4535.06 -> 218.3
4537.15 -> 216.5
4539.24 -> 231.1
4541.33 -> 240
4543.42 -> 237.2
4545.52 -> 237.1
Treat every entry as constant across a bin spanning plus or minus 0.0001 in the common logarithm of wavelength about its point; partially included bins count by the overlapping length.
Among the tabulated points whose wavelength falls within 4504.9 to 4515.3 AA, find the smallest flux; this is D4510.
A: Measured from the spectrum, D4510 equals 243.7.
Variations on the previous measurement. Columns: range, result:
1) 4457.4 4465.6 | 205.9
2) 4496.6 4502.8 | 235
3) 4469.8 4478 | 228.7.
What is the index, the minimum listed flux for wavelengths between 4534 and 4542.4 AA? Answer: 216.5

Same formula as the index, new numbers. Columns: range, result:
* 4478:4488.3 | 218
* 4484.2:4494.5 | 223.2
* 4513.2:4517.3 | 239.3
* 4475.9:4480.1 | 242.6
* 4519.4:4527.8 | 238.3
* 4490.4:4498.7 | 232.2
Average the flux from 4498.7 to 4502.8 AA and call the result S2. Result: 244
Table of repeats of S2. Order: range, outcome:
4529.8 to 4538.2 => 220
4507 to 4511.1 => 255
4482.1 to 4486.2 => 221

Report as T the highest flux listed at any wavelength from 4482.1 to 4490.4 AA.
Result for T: 238.9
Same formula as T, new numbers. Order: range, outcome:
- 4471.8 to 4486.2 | 244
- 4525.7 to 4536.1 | 238.3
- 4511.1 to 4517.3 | 253.3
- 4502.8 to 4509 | 255.1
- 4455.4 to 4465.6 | 215.9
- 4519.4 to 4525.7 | 250.9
